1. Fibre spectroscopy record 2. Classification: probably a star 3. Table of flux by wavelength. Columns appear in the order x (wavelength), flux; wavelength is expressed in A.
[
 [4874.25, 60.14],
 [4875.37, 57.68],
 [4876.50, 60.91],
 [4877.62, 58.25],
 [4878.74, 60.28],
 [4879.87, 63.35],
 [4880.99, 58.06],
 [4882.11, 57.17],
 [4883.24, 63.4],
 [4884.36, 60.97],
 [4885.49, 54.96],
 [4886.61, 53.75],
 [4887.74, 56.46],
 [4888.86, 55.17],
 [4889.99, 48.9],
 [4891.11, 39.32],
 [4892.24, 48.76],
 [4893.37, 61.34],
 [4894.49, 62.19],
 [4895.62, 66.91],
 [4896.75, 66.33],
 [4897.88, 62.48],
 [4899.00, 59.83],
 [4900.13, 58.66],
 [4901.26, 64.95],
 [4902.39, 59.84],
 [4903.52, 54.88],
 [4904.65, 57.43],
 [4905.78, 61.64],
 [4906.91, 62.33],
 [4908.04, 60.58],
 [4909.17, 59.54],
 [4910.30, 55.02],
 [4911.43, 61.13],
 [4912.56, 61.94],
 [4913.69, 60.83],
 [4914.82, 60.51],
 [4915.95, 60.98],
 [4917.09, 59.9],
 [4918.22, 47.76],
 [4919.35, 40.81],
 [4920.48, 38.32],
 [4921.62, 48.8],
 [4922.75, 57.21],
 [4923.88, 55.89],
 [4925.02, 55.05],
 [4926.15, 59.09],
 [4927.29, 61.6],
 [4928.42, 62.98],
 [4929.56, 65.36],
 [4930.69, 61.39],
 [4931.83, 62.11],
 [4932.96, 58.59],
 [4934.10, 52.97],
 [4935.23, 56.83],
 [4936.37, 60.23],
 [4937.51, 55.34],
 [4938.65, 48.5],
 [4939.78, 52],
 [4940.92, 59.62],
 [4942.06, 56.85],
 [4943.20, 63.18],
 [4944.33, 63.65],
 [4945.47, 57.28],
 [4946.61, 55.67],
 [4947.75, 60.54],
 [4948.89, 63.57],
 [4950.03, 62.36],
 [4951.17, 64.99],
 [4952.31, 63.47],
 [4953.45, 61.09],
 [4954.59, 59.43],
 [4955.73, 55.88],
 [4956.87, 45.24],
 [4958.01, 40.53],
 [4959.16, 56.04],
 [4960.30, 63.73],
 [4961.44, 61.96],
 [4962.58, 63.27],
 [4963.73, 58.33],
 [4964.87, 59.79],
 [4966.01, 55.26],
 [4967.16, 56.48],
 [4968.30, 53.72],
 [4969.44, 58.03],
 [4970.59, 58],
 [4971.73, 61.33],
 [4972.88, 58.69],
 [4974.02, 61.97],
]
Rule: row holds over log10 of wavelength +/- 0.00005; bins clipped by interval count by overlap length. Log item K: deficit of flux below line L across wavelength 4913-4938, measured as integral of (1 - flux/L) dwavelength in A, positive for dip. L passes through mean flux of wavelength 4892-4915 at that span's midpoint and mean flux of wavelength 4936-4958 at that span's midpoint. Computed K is 1.12 A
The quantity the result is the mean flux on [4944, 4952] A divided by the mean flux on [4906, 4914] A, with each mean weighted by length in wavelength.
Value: 1.01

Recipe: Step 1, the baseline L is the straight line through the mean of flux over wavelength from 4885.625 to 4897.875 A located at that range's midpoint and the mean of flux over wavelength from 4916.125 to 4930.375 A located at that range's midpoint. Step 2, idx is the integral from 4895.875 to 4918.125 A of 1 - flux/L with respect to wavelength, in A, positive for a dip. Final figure -1.9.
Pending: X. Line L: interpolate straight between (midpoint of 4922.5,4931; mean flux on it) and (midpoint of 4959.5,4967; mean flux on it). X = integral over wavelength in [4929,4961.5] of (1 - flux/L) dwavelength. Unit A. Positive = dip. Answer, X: 0.98 A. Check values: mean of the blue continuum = 59.9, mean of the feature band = 58.2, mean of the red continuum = 60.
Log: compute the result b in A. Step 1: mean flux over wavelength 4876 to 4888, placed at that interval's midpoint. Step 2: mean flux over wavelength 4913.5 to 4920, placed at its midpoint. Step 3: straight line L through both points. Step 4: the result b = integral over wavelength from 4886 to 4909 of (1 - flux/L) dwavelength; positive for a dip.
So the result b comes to -0.5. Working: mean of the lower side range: 58.9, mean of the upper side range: 54.6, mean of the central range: 58.1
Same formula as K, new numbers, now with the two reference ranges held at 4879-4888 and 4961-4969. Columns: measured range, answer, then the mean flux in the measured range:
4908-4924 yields 0.94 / 55.1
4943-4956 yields -0.57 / 61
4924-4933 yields -0.34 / 60.6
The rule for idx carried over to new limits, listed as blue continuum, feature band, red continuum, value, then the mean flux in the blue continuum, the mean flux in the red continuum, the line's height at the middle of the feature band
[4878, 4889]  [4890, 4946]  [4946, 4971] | 0.6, 58.5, 58.1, 58.3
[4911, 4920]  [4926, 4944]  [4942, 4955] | 0.2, 56.5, 61.2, 59.3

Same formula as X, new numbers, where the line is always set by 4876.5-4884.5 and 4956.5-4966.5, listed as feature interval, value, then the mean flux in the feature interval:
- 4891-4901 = 0.0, 59.5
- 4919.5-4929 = 0.6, 54.2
